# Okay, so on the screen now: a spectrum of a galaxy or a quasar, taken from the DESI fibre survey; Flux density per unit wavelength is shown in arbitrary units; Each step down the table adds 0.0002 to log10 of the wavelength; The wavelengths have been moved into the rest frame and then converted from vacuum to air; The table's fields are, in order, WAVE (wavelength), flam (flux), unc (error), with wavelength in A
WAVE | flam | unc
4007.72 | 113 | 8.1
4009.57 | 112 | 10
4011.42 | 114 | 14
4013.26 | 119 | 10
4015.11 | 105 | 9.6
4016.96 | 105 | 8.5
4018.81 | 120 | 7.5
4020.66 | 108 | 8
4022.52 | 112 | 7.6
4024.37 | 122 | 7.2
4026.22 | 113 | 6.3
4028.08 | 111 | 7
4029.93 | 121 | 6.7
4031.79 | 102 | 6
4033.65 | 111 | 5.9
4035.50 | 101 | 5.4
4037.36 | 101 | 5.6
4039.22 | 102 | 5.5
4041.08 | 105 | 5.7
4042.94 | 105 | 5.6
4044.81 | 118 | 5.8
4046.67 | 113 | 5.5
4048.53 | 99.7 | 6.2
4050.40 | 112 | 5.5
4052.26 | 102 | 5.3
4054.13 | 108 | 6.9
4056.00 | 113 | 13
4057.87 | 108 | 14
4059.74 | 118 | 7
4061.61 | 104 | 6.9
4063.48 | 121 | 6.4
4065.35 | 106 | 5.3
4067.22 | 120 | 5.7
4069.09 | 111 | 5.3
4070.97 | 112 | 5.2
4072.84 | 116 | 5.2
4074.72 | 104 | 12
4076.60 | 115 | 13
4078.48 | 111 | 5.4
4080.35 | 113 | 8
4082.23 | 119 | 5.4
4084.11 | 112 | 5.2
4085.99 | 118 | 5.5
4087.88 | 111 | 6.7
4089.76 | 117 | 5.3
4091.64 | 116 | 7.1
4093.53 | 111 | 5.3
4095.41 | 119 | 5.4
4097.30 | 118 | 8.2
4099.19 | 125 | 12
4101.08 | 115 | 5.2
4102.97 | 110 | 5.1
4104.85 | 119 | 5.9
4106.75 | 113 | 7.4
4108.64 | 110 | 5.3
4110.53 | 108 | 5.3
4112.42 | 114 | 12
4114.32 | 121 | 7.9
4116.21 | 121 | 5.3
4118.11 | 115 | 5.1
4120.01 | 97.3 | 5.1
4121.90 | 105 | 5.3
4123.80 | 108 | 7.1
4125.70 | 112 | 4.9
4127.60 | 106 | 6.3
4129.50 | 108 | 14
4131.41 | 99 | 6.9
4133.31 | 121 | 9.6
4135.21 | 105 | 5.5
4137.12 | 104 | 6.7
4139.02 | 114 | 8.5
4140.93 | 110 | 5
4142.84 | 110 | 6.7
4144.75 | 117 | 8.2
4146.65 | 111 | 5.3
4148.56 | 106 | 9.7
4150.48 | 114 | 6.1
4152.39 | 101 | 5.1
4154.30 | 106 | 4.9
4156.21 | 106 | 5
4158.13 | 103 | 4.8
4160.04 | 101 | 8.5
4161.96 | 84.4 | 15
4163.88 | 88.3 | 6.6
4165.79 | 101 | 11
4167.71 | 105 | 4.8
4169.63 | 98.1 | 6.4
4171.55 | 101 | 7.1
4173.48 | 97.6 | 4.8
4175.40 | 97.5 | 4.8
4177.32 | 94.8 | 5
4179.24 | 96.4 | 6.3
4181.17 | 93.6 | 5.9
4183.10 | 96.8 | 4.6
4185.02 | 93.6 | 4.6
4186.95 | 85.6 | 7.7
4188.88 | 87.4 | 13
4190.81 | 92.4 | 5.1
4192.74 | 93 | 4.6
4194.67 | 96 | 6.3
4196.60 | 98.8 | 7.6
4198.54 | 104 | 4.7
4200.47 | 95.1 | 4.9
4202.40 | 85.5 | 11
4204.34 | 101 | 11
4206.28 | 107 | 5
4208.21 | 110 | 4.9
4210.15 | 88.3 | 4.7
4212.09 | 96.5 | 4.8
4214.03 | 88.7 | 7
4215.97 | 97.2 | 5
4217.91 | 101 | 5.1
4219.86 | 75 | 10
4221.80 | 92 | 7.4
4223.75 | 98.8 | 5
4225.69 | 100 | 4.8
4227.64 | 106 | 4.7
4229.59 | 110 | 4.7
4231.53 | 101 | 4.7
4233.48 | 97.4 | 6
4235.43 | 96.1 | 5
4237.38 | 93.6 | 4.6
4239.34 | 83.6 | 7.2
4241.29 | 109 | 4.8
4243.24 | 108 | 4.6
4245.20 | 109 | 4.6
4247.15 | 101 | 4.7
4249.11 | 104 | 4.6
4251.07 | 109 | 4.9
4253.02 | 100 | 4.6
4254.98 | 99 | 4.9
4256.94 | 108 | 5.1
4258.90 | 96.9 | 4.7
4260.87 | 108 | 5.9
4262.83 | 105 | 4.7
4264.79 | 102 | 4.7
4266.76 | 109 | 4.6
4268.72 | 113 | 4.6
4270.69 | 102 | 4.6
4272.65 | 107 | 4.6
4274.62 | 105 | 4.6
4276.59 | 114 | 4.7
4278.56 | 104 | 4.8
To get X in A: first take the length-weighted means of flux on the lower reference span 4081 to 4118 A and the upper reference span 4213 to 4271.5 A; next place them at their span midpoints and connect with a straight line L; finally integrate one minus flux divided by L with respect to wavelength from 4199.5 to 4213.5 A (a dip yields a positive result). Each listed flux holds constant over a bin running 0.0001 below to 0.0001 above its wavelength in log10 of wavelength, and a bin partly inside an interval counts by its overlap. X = 1.0 A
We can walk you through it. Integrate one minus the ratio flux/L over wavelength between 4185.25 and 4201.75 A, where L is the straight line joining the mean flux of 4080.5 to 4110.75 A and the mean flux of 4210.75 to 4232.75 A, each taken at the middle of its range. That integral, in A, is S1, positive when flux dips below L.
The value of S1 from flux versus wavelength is 1.1 A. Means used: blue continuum 115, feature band 93.9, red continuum 96.8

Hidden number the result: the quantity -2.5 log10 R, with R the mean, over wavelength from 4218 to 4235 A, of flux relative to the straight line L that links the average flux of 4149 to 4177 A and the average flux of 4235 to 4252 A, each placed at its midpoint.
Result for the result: 0.040 mag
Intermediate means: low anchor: 100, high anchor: 102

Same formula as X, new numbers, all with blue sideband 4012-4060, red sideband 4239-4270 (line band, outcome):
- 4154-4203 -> 4.7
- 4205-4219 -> 1.0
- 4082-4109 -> -1.8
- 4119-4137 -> 0.1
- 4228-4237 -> 0.3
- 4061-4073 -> -0.4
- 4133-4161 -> -0.3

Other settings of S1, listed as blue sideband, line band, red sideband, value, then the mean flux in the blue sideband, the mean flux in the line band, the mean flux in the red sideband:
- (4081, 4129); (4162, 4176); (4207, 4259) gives 1.18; 114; 97.5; 99.3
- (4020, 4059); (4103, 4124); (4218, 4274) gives -1.12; 109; 112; 102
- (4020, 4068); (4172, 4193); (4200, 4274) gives 1.91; 110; 93.7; 100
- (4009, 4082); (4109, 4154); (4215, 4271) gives -1.38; 111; 110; 101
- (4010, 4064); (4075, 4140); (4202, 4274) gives -3.52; 110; 113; 101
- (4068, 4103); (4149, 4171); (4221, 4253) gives 1.45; 114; 101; 101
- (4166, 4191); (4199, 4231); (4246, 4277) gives 0.83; 95.6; 97.2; 105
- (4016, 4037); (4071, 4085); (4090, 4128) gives -0.04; 111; 113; 113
